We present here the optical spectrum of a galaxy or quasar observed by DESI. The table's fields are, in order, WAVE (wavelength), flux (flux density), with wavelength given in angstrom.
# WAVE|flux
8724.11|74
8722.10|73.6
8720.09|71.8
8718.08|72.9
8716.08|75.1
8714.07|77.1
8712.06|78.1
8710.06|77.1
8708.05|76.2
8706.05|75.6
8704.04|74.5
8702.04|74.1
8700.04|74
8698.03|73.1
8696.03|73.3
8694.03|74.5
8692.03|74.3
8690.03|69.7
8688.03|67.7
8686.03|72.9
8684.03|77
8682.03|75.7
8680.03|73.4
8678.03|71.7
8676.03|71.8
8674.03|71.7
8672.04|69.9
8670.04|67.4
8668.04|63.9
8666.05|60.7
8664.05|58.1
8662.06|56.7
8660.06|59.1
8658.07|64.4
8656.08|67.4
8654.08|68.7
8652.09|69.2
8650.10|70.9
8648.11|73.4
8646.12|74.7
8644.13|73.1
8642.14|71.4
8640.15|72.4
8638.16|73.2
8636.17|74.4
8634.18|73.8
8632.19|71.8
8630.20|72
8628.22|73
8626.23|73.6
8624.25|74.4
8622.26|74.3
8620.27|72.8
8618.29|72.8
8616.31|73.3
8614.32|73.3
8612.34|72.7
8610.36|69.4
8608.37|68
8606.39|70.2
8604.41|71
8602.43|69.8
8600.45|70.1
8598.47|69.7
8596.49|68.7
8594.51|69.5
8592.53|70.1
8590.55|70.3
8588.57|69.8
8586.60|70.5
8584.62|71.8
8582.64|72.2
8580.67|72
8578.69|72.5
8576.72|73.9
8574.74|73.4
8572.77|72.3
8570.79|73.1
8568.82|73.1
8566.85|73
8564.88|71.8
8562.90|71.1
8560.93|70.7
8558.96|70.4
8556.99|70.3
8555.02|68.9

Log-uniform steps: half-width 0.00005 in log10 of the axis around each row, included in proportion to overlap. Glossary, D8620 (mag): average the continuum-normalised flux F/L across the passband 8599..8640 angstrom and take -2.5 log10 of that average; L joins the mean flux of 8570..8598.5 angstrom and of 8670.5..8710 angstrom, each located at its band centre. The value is 0.00 mag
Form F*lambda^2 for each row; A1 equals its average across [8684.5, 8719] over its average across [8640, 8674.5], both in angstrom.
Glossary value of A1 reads 1.12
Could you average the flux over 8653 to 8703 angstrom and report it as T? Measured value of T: 69.2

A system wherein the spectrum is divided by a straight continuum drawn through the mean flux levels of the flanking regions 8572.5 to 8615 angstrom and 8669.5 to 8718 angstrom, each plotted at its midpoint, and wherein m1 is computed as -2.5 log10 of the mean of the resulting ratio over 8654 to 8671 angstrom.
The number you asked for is 0.16 mag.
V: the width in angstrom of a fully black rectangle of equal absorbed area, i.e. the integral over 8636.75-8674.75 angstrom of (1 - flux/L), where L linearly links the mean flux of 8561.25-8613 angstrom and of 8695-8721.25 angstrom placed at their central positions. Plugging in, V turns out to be 2.8 angstrom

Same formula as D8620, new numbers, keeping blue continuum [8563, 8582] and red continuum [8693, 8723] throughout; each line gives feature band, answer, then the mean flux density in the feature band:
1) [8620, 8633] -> 0.01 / 73.2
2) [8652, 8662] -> 0.15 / 64.6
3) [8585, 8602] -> 0.05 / 69.9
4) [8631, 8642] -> 0.01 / 72.9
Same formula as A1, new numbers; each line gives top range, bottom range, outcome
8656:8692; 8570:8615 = 0.97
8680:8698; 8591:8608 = 1.07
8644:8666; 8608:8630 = 0.92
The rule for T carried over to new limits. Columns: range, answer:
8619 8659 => 72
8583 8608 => 70.1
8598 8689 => 70.4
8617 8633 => 73.1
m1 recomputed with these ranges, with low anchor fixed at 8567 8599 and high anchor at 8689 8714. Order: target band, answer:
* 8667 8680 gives 0.064 mag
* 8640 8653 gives 0.015 mag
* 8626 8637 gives -0.004 mag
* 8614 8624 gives -0.013 mag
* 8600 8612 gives 0.034 mag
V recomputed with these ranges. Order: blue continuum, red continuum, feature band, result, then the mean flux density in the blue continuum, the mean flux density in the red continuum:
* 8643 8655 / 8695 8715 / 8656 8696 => 2.7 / 71.7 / 75.3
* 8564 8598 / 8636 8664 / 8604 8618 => -0.2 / 71.6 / 68.7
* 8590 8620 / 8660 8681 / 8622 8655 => -2.0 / 70.7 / 66.1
